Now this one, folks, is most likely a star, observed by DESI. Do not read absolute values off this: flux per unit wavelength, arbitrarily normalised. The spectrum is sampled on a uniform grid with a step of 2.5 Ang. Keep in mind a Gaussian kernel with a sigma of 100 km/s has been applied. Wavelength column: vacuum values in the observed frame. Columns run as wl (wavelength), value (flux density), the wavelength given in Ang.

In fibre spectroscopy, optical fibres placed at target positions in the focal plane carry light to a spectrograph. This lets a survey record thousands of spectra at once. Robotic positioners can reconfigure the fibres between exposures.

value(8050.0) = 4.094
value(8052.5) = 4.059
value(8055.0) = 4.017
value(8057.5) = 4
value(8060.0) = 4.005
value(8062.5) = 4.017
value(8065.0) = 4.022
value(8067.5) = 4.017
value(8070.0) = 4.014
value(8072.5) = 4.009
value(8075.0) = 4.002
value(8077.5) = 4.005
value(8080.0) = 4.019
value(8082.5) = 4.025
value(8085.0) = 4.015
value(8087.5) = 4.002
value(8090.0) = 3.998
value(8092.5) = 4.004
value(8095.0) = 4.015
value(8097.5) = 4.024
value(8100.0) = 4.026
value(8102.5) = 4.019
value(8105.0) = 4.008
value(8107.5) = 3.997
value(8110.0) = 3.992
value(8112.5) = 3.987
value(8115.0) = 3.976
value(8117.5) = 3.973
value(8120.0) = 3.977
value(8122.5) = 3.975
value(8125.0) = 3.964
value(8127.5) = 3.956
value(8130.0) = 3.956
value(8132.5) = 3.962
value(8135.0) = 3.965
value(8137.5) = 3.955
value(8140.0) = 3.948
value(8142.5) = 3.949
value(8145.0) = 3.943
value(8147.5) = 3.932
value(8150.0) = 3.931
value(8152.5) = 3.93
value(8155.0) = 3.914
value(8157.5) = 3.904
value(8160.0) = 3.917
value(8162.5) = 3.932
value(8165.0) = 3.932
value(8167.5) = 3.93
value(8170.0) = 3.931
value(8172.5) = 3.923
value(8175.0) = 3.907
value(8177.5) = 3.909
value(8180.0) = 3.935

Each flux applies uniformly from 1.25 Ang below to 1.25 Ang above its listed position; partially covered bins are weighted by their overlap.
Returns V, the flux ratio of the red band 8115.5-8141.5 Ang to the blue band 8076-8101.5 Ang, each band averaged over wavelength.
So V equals 0.99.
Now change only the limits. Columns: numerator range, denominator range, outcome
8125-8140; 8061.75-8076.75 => 0.99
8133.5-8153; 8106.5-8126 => 0.99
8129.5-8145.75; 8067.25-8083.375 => 0.99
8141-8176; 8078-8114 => 0.98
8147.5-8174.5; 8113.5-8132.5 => 0.99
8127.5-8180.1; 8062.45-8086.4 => 0.98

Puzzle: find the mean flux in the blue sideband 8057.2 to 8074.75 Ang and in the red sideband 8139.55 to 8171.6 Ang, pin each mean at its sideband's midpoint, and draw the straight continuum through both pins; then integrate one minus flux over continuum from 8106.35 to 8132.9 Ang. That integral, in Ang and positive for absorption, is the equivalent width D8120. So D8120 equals -0.1 Ang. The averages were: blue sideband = 4.01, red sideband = 3.93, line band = 3.97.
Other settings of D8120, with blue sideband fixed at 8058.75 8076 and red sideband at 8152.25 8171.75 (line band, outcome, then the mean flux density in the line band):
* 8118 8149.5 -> -0.1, 3.96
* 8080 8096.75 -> -0.1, 4.01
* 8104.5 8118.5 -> -0.1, 3.99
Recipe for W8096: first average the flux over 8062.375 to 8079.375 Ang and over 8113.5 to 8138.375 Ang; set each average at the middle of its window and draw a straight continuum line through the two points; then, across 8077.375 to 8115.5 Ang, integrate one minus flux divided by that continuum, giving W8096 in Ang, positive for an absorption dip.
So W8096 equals -0.2 Ang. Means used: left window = 4.01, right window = 3.97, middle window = 4.01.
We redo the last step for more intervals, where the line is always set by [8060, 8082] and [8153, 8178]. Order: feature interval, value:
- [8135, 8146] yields 0.0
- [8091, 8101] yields -0.1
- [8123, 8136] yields 0.0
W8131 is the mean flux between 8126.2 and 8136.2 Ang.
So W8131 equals 3.96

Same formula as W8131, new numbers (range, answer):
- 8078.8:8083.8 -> 4.02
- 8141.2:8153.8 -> 3.94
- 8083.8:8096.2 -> 4.01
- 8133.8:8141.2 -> 3.96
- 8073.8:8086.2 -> 4.01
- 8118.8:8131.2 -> 3.97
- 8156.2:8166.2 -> 3.92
